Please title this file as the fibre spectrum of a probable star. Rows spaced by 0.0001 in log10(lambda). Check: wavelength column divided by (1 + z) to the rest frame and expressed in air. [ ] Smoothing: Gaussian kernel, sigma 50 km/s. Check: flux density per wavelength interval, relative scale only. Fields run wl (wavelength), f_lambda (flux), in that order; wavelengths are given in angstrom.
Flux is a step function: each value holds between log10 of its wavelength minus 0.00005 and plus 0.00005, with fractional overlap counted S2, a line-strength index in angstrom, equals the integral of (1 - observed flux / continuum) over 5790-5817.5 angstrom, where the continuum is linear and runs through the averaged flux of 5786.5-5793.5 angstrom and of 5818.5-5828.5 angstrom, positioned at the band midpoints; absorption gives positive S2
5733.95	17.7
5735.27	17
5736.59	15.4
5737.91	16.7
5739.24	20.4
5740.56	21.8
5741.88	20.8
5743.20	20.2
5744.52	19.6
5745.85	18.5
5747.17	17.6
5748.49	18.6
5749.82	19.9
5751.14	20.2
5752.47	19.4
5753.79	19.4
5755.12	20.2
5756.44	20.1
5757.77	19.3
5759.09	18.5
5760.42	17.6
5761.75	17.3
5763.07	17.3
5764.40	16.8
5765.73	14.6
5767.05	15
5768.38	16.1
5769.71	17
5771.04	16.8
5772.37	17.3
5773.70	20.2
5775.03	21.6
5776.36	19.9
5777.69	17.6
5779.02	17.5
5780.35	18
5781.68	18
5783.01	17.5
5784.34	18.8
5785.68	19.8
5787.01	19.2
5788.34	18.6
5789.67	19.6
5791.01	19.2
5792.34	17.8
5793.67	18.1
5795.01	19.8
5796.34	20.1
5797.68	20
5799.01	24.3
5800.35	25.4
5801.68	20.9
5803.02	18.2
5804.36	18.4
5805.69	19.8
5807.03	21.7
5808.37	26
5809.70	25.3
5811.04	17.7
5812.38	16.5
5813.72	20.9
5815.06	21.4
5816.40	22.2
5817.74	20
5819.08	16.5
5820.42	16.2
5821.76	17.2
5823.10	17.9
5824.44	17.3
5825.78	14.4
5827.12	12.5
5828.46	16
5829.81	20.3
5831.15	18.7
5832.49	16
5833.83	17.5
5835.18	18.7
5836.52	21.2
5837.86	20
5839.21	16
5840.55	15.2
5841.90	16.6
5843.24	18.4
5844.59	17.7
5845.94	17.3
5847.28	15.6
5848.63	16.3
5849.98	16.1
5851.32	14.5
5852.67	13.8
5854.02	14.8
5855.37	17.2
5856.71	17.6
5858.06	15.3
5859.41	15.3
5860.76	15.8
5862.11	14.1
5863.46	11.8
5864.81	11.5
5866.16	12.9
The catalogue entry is -4.7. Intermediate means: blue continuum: 18.8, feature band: 20.7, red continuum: 16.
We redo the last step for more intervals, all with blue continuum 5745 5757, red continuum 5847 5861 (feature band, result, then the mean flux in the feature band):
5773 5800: -1.96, 19.3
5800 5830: -3.67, 19.2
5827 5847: -1.62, 17.6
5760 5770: 1.28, 16.4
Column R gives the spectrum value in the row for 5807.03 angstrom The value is 21.7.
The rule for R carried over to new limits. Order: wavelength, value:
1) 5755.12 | 20.2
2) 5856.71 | 17.6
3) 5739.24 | 20.4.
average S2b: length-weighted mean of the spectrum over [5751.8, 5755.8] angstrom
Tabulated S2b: 19.7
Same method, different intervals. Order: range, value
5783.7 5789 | 19.1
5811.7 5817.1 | 20.2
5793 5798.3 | 19.5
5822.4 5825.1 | 17.6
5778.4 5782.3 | 17.8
